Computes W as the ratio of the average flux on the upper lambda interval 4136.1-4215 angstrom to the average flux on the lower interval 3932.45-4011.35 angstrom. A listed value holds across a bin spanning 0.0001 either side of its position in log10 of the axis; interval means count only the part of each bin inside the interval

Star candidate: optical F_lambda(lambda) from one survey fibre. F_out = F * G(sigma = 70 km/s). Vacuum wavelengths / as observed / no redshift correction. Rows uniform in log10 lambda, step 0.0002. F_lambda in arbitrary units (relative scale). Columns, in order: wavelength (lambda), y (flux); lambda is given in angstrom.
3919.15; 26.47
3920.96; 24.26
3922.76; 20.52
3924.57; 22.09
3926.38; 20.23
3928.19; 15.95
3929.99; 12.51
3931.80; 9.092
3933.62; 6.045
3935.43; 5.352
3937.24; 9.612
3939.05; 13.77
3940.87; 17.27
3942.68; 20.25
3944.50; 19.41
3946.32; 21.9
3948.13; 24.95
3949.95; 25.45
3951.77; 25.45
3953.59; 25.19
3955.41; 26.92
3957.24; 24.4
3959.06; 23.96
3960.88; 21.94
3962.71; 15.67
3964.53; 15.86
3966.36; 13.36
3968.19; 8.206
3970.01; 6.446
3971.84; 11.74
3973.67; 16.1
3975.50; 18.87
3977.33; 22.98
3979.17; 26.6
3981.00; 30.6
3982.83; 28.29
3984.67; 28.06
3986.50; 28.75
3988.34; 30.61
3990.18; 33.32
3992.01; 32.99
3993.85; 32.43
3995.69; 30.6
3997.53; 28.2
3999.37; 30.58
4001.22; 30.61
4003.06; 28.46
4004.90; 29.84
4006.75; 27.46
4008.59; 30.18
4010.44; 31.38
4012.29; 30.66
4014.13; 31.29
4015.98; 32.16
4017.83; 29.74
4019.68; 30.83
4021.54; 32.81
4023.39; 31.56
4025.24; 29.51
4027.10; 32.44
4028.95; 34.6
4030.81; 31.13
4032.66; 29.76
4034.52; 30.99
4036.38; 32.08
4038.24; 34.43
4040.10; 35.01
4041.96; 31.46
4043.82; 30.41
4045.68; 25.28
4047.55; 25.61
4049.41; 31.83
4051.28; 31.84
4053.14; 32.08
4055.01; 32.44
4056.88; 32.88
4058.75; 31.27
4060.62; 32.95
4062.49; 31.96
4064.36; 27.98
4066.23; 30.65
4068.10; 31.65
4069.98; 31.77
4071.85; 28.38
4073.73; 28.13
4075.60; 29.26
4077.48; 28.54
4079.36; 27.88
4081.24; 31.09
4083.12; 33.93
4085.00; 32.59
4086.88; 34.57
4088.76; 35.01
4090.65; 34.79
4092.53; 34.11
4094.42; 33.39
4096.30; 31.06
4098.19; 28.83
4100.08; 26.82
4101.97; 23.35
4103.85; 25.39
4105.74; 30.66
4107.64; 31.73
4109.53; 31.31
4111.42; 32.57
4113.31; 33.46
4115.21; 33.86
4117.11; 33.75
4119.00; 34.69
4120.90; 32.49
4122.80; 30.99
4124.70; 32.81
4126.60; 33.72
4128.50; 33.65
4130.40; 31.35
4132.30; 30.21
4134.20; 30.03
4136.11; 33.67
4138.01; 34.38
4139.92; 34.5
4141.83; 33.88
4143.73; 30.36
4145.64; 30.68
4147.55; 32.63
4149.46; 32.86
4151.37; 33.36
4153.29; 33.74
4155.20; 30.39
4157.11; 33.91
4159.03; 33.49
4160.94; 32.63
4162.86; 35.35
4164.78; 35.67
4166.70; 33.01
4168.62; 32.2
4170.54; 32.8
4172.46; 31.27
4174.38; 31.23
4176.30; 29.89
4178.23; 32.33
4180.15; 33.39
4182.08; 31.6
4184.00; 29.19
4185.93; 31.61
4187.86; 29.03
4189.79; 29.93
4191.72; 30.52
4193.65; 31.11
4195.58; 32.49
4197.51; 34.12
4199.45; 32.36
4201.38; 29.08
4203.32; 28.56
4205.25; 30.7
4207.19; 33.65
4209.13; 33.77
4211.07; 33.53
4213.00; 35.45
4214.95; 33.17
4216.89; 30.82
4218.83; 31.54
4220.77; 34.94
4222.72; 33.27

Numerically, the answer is 1.42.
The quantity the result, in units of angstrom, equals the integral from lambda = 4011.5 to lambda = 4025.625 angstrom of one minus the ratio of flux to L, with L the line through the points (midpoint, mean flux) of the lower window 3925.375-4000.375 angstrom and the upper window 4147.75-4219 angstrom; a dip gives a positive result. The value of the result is -4.3 angstrom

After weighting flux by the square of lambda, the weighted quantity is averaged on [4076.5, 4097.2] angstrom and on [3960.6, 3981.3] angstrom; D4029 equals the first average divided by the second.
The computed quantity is 2.0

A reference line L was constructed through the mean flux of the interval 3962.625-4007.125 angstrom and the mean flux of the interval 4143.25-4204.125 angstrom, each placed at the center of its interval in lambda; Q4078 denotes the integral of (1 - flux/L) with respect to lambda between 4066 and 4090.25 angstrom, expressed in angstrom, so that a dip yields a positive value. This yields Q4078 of -2.6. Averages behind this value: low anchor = 24.4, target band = 31.1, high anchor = 31.9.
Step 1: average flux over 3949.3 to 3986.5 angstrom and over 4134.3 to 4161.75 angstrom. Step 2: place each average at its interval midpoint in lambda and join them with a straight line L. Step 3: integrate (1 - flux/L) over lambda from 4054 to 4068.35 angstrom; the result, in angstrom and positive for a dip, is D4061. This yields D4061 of -2.3 angstrom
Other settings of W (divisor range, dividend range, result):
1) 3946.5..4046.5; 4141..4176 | 1.21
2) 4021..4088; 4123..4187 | 1.04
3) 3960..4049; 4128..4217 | 1.18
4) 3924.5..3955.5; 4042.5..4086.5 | 1.74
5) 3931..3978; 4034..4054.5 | 1.79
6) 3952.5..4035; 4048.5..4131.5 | 1.18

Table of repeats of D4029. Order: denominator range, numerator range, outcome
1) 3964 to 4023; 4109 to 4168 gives 1.34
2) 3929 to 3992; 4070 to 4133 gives 1.69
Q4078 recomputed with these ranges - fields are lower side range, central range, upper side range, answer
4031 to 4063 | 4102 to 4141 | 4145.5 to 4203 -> -0.4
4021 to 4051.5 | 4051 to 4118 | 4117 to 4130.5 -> 2.1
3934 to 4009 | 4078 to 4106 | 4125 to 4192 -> -1.9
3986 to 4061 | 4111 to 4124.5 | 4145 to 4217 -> -0.6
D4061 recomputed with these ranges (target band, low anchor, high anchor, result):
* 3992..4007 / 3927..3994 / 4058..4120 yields -4.2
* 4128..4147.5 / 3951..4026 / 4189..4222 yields -1.3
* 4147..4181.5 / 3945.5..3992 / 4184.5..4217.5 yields -2.9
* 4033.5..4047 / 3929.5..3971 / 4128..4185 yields -4.2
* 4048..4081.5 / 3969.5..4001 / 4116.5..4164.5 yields -1.3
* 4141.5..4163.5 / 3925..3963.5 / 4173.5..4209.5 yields -2.6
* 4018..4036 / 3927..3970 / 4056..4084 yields -3.9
